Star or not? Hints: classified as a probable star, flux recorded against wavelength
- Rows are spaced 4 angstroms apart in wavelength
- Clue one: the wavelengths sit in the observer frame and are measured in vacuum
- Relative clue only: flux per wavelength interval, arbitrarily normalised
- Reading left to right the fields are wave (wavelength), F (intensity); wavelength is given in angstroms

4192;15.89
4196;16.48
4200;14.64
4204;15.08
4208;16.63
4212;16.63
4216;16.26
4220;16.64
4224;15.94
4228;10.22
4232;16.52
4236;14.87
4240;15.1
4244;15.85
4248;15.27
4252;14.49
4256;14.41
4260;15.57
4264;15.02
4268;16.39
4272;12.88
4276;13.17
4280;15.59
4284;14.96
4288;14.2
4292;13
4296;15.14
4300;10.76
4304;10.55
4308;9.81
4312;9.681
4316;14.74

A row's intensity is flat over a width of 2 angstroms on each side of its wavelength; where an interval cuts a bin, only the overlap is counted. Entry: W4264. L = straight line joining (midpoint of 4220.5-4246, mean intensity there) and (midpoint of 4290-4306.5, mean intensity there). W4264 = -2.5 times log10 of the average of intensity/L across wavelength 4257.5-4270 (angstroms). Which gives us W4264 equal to -0.15 mag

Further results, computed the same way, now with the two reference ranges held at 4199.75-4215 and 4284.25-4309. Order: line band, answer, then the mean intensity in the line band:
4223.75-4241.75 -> 0.041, 14.4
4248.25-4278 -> -0.061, 14.6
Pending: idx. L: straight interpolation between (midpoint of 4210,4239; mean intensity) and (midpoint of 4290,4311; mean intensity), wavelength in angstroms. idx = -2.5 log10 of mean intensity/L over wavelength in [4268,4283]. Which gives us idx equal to -0.11 mag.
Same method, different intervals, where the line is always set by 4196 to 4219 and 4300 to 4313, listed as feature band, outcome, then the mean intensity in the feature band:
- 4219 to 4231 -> 0.05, 14.3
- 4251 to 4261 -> -0.13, 14.8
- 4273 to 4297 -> -0.24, 14.2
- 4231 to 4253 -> -0.11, 15.3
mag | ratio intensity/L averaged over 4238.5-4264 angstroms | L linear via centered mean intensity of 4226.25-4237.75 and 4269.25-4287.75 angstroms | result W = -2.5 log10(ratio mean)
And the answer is -0.08 mag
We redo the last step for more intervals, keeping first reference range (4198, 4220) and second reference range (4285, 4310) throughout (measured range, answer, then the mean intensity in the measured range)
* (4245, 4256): -0.047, 14.9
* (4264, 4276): -0.077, 14.5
